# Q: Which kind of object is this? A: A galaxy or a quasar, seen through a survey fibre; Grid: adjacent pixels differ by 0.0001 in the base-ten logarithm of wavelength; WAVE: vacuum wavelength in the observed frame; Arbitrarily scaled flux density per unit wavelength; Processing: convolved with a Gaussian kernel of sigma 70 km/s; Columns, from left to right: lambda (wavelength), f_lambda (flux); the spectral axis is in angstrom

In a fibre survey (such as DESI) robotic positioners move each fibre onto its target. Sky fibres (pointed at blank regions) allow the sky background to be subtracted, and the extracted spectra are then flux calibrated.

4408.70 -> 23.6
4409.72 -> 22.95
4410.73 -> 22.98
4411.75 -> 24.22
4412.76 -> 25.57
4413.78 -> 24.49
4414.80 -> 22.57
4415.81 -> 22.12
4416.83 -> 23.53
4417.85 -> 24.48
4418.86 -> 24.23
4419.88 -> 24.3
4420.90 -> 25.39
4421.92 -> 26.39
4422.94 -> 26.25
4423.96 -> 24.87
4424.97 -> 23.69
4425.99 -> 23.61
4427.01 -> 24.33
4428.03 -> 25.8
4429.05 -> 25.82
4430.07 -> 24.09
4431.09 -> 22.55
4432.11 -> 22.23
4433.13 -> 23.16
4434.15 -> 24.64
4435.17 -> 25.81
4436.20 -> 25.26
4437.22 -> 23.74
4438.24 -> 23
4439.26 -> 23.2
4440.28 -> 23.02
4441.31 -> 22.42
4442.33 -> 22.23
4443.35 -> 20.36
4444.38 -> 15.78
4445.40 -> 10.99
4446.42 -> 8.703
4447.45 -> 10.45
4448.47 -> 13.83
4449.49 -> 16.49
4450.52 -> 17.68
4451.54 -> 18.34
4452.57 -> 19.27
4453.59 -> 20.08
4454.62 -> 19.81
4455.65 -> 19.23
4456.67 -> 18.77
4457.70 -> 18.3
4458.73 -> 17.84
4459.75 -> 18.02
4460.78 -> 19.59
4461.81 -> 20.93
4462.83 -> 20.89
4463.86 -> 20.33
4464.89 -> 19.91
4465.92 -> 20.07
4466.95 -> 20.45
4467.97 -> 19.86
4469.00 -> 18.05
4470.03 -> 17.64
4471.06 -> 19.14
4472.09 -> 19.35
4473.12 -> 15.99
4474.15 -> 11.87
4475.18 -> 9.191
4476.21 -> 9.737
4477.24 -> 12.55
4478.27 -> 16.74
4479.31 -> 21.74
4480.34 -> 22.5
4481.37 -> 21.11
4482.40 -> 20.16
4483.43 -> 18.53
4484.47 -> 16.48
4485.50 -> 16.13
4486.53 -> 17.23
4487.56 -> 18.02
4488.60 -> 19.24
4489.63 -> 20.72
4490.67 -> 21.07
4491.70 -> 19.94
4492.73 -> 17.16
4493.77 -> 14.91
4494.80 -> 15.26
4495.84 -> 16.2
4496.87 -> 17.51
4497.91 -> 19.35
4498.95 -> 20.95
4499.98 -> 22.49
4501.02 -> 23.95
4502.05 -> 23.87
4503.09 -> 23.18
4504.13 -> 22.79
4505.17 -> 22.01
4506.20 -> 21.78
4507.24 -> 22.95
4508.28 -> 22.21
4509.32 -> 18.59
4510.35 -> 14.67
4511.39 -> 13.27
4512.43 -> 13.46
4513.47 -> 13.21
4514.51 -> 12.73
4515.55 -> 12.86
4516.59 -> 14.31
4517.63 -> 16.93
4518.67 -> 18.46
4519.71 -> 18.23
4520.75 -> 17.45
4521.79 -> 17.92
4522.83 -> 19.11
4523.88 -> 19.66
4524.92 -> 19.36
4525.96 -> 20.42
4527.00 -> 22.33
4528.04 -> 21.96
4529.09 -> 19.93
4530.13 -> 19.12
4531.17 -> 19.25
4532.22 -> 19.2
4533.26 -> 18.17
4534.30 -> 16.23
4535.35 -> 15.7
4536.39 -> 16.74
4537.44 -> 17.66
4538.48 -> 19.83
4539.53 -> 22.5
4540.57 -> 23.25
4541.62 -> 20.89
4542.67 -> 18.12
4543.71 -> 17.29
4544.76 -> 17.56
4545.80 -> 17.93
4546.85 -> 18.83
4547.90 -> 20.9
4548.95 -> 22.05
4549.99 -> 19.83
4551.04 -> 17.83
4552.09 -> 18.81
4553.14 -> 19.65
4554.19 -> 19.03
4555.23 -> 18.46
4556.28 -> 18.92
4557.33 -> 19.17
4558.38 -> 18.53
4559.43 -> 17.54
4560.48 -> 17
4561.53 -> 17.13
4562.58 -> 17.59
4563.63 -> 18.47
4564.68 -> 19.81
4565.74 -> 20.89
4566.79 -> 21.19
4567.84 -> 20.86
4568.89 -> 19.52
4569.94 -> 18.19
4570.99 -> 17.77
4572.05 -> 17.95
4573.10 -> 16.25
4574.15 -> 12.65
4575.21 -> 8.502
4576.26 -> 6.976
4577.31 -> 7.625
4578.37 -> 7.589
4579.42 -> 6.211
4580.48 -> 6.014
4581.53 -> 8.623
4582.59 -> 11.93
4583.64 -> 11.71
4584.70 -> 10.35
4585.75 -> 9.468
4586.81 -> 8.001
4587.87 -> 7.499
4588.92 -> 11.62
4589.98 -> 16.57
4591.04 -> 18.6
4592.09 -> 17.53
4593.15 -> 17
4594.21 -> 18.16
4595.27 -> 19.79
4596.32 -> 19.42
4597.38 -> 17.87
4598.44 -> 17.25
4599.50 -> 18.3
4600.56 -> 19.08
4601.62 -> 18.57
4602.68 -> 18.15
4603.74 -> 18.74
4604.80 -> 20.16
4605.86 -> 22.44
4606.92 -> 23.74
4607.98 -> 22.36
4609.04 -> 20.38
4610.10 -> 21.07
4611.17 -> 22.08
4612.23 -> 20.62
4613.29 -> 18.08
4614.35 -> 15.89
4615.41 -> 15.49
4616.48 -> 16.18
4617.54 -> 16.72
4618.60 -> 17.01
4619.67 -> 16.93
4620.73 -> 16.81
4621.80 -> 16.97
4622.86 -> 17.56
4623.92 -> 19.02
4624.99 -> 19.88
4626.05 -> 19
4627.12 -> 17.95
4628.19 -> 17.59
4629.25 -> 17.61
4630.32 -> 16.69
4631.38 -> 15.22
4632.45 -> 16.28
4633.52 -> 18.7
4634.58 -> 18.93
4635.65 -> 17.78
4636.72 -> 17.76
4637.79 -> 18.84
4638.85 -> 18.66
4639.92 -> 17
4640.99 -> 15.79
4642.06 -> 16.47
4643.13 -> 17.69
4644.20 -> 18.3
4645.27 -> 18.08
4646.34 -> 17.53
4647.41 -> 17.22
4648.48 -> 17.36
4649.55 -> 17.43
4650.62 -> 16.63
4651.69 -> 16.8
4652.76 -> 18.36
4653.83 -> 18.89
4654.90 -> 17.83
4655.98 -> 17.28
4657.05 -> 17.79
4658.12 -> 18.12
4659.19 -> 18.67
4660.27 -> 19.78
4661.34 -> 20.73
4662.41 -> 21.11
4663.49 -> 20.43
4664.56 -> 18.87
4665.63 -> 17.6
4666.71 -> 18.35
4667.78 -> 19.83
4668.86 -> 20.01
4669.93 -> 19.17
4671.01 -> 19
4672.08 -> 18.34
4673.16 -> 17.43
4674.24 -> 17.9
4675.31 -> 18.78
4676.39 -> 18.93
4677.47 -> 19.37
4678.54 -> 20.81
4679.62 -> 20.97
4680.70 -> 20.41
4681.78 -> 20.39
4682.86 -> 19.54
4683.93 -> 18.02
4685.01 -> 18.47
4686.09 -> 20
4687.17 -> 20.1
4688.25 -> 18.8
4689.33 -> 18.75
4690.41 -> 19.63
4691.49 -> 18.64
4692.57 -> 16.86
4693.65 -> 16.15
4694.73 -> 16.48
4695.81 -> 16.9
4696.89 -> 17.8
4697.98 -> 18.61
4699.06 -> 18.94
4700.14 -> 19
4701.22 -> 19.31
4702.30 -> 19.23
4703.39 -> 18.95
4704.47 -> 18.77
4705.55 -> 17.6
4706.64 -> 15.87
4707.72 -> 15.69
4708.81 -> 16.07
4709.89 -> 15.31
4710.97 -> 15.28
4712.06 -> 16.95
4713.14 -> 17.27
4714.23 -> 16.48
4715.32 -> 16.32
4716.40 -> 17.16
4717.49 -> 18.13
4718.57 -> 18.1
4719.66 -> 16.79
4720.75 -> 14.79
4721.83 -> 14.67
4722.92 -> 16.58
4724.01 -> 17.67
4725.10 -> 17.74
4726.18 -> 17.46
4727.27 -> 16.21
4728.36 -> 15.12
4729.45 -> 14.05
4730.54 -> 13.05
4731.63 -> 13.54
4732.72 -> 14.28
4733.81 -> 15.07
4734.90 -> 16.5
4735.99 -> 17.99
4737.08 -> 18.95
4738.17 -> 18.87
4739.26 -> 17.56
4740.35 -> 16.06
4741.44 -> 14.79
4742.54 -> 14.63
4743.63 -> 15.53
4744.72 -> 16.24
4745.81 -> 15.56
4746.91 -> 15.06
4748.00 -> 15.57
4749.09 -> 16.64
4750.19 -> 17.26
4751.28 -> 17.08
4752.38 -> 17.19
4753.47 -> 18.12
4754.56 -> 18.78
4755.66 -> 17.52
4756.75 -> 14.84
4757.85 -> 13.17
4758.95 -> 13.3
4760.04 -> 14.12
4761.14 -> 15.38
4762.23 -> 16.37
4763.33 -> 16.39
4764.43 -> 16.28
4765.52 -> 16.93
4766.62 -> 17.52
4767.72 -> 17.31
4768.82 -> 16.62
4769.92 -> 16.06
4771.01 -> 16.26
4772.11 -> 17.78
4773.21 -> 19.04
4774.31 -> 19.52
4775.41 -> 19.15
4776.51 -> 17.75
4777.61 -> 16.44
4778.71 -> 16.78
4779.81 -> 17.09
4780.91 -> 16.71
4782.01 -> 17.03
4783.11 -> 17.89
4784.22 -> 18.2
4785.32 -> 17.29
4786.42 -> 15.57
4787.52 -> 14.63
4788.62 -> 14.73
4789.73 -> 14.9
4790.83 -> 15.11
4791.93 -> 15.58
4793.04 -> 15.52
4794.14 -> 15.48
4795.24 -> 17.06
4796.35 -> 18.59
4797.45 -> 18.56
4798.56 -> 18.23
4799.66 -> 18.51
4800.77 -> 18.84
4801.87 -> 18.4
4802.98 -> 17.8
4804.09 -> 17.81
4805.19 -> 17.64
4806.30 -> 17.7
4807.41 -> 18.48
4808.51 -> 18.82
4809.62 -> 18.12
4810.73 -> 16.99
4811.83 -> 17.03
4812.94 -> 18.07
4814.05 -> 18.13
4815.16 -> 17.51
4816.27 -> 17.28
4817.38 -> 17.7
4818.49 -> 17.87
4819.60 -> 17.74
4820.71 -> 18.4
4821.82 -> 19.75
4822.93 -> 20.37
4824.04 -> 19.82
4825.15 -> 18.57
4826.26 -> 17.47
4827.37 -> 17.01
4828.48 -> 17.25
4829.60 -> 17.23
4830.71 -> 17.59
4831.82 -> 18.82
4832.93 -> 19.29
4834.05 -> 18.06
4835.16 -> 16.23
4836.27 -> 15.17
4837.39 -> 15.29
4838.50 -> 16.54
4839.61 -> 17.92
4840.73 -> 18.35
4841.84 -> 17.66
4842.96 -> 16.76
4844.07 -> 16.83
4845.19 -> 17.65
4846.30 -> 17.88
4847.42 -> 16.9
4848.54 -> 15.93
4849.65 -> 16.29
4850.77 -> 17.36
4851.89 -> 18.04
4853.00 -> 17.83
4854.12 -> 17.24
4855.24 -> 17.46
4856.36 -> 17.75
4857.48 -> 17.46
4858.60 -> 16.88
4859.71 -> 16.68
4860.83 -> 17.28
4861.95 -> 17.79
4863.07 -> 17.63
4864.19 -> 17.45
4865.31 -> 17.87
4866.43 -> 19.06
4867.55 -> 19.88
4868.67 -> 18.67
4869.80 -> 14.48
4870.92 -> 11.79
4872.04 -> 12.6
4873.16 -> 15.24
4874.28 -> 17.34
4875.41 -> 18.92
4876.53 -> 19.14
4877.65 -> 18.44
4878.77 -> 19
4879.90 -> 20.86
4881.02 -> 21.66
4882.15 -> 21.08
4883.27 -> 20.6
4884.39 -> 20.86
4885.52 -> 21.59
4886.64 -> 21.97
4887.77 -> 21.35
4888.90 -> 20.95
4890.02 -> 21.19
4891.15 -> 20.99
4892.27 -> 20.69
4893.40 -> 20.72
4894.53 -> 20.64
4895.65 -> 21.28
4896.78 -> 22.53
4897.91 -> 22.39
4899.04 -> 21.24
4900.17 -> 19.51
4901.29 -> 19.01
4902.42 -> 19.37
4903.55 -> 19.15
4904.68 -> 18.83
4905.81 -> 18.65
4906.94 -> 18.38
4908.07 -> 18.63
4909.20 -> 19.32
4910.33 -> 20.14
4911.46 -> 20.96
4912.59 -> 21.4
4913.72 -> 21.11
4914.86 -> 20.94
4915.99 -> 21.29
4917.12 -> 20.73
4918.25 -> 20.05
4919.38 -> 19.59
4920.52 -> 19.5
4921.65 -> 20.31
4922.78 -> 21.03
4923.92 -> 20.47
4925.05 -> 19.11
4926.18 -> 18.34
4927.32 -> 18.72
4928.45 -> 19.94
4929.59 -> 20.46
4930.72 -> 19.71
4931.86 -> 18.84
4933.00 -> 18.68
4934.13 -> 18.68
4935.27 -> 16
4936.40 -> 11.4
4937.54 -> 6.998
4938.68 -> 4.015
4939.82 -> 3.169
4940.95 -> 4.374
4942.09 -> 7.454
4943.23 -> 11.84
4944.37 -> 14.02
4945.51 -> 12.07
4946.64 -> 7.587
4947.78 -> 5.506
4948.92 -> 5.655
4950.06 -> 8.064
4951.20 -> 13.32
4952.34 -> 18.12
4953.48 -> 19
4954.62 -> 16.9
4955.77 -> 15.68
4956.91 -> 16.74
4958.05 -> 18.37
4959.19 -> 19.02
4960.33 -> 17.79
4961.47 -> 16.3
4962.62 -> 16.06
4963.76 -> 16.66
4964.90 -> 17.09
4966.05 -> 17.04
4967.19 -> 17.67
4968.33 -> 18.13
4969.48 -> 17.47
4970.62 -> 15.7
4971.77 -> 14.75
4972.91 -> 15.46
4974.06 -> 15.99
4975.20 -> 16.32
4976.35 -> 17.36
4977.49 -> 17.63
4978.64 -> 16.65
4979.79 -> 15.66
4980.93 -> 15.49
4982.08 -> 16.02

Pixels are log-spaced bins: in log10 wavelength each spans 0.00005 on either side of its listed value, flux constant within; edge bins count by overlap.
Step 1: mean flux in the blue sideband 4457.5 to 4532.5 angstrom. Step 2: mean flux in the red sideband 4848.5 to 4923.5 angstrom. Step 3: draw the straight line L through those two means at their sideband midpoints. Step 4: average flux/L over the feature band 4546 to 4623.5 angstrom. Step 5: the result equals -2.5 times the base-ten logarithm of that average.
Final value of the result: 0.12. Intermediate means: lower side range 18.5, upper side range 19.2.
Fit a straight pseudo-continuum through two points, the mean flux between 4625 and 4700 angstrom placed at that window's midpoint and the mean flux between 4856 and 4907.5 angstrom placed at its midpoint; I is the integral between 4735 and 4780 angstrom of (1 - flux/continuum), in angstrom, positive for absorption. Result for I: 4.8 angstrom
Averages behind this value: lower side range 18.4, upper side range 19.1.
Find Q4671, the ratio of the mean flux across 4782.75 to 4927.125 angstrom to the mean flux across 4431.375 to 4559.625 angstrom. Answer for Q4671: 1.0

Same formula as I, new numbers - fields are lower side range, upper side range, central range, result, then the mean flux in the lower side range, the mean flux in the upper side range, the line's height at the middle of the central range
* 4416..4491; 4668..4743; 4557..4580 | 3.81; 20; 17.5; 18.8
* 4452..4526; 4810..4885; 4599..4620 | -1.12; 18.4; 17.7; 18.2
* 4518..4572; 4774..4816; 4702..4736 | 2.82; 19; 17.3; 17.8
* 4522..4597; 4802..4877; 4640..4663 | -1.25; 16.8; 17.5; 17.1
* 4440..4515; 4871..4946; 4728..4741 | 1.63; 18.2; 18.2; 18.2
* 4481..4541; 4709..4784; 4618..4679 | -2.60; 18.7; 16.5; 17.4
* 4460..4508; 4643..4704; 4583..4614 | 2.27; 18.9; 18.6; 18.8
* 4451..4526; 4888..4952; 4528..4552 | -1.17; 18.4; 17.1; 18.2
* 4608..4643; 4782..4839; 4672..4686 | -1.15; 17.9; 17.5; 17.8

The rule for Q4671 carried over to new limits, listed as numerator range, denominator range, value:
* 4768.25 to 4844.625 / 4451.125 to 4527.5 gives 0.95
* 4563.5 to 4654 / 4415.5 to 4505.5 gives 0.83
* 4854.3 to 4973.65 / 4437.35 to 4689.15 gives 0.97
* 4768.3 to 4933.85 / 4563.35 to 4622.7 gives 1.14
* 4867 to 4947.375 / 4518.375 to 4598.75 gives 1.06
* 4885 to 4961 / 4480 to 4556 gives 0.92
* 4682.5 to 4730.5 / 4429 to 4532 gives 0.92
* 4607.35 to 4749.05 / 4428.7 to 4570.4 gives 0.94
